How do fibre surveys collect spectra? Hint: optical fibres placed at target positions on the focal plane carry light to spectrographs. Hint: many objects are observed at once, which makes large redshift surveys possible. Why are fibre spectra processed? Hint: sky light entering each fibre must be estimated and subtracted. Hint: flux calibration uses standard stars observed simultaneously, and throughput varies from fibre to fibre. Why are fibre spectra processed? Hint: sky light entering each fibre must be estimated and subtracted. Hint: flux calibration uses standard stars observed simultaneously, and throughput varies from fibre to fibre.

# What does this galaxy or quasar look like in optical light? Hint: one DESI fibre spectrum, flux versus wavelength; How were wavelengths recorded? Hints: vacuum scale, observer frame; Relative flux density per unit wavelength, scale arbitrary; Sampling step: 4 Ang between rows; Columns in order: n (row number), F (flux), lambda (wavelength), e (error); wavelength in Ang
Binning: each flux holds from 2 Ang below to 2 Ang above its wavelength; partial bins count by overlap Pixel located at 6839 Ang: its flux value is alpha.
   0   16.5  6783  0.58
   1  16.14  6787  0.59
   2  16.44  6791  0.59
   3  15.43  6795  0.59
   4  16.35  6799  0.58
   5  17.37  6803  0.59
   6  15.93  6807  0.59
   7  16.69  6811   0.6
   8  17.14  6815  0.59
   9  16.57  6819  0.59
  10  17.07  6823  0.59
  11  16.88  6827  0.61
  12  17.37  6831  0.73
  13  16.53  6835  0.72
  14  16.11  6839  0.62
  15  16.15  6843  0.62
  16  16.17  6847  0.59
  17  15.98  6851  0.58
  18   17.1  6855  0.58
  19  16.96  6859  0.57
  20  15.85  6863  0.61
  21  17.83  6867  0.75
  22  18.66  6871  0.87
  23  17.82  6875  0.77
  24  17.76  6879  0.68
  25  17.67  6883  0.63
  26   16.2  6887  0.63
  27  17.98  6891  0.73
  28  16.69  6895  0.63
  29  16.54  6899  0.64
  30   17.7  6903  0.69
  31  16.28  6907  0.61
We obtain 16.11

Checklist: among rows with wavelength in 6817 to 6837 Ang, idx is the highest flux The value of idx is 17.37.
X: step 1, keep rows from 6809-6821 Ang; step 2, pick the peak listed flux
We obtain 17.14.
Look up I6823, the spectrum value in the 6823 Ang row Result 17.07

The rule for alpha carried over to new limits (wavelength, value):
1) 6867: 17.83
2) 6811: 16.69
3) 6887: 16.2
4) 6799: 16.35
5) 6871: 18.66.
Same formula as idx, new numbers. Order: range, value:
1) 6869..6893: 18.66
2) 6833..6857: 17.1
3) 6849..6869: 17.83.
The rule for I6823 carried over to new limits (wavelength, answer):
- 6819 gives 16.57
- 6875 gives 17.82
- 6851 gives 15.98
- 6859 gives 16.96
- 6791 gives 16.44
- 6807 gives 15.93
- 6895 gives 16.69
